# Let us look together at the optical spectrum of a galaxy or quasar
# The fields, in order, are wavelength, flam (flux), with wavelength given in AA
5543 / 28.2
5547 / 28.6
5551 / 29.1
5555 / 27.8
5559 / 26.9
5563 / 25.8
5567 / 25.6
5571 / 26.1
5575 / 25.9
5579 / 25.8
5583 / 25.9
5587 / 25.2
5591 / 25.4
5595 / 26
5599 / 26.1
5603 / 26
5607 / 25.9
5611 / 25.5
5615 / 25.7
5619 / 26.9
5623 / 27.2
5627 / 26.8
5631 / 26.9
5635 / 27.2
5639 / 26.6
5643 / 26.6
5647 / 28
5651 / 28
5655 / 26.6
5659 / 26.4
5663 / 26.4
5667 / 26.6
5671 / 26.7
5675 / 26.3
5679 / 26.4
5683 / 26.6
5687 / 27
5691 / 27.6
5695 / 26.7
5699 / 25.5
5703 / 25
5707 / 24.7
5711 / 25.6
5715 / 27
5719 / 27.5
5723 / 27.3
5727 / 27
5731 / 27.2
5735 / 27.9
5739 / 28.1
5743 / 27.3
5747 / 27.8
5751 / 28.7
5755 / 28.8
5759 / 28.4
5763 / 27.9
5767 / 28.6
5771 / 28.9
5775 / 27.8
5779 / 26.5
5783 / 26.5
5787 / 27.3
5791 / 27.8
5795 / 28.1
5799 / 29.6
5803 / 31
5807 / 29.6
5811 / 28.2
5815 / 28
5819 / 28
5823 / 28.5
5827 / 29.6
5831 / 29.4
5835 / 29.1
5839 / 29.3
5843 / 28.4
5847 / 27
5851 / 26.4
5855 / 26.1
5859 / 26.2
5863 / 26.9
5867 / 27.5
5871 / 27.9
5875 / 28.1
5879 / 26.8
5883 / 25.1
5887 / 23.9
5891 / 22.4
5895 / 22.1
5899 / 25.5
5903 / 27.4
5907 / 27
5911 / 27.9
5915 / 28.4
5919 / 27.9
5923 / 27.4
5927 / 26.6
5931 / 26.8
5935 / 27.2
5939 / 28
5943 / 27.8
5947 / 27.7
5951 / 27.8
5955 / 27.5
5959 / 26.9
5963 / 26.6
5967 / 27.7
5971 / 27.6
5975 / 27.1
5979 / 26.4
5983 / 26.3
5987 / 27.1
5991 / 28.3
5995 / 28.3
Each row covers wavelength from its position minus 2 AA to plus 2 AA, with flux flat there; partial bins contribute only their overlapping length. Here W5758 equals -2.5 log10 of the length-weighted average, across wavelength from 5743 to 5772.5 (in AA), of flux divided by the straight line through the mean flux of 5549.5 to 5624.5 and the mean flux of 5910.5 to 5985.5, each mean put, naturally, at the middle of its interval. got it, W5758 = -0.06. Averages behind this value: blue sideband 26.2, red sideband 27.3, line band 28.4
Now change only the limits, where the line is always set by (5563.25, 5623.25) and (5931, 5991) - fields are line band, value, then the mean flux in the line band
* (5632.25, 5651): -0.045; 27.2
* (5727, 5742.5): -0.047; 27.6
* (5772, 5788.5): -0.021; 27.1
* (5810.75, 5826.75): -0.062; 28.3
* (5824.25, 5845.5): -0.088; 29.1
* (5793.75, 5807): -0.115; 29.7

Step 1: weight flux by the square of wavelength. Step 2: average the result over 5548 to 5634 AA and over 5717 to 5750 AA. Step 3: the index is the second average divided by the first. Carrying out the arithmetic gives 1.1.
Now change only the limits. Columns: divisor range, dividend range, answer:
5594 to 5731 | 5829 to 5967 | 1.10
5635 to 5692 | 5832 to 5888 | 1.08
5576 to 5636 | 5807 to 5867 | 1.16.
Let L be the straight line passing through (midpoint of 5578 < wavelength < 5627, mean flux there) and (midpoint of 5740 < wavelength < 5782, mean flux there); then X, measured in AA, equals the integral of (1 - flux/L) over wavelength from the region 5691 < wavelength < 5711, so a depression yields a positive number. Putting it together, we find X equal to 1.15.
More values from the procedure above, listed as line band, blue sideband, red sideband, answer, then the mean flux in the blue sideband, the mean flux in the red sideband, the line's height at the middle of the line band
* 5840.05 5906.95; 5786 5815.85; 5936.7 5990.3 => 4.6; 28.8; 27.3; 28.1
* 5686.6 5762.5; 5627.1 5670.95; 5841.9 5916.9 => -1.1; 26.9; 26.3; 26.7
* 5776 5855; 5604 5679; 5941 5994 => -3.7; 26.7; 27.3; 27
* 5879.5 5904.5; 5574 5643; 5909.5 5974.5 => 2.6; 26.2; 27.5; 27.3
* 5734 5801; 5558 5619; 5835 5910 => -4.5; 25.9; 26.4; 26.2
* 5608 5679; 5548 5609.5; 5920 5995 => -0.7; 26.3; 27.3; 26.4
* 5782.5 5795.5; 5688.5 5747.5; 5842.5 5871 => -0.3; 26.8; 26.9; 26.9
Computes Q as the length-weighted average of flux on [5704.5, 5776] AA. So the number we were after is 27.6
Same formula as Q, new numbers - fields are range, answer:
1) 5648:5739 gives 26.7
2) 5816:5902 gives 26.9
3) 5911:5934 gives 27.5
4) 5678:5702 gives 26.6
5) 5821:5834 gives 29.2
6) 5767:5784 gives 27.6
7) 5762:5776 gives 28.4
